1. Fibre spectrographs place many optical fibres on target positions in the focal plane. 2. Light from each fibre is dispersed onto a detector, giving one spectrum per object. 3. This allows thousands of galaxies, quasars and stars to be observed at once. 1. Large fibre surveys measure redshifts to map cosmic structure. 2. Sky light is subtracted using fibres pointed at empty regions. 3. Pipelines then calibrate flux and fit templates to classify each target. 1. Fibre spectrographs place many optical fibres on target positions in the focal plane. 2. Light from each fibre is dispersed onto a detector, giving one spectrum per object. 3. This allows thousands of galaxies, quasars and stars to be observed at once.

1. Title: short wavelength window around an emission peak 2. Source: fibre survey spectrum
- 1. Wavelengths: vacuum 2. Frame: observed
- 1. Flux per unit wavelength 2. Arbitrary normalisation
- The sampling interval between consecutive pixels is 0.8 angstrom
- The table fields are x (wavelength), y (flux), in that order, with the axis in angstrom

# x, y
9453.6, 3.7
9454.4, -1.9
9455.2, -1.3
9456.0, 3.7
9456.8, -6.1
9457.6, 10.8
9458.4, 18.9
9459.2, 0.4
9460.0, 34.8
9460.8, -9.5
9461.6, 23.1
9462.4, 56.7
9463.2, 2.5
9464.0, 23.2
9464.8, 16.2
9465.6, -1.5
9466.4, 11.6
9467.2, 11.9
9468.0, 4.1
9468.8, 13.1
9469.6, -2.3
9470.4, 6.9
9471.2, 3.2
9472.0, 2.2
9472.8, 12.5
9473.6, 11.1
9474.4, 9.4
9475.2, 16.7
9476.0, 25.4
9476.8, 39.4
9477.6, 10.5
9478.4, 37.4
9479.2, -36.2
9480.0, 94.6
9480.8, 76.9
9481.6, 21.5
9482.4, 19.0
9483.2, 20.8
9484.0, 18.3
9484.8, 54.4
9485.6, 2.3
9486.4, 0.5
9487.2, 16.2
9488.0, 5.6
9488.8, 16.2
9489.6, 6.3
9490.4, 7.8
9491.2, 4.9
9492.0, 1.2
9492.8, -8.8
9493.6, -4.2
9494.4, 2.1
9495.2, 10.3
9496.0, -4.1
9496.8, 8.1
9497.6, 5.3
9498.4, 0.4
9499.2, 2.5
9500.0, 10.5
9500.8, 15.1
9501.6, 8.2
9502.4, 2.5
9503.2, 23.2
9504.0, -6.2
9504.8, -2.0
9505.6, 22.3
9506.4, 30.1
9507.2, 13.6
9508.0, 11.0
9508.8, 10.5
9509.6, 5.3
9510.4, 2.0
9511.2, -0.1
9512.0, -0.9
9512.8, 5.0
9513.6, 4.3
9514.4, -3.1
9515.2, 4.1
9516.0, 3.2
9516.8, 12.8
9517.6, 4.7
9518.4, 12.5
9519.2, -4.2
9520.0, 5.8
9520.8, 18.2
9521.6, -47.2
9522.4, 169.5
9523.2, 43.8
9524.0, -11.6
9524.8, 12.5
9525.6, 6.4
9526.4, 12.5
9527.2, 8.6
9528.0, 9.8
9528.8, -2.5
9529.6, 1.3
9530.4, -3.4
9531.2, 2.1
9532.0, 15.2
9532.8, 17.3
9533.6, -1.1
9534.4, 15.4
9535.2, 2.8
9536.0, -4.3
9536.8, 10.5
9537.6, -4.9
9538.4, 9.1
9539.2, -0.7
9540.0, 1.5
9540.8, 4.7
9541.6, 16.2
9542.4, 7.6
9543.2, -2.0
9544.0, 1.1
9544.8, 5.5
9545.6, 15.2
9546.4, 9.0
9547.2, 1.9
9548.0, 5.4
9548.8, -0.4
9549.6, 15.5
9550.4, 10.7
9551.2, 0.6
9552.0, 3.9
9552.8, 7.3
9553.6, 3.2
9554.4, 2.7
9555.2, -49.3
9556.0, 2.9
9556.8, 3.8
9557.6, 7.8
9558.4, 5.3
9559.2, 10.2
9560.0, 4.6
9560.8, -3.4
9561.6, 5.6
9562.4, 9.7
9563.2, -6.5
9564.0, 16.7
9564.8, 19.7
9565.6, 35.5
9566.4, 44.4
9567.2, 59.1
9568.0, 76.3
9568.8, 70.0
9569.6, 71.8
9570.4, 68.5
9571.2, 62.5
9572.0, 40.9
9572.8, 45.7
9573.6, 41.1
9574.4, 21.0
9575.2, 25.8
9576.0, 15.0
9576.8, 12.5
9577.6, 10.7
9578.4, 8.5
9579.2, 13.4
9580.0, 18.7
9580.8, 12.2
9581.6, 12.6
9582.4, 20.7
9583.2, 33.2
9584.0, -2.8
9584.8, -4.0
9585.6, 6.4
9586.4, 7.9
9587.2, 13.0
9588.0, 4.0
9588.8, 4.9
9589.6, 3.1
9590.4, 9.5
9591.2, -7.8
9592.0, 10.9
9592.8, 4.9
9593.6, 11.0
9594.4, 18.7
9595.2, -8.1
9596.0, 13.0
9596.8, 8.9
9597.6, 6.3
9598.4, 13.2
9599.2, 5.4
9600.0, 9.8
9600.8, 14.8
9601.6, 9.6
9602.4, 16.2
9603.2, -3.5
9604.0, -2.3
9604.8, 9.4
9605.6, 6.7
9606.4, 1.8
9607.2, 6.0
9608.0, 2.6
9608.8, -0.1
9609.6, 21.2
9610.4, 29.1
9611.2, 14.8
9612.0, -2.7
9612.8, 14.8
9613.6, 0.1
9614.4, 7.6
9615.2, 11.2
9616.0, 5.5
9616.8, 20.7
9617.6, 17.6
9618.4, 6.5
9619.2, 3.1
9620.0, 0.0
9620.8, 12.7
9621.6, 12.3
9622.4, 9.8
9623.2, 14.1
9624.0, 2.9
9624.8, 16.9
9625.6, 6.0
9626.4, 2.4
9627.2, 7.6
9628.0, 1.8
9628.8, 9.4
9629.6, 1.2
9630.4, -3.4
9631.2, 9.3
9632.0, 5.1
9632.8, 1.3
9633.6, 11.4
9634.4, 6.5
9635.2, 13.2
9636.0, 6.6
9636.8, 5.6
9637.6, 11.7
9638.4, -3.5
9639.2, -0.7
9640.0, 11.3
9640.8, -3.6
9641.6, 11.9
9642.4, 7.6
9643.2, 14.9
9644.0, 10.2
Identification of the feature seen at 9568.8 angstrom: [O III] 5007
